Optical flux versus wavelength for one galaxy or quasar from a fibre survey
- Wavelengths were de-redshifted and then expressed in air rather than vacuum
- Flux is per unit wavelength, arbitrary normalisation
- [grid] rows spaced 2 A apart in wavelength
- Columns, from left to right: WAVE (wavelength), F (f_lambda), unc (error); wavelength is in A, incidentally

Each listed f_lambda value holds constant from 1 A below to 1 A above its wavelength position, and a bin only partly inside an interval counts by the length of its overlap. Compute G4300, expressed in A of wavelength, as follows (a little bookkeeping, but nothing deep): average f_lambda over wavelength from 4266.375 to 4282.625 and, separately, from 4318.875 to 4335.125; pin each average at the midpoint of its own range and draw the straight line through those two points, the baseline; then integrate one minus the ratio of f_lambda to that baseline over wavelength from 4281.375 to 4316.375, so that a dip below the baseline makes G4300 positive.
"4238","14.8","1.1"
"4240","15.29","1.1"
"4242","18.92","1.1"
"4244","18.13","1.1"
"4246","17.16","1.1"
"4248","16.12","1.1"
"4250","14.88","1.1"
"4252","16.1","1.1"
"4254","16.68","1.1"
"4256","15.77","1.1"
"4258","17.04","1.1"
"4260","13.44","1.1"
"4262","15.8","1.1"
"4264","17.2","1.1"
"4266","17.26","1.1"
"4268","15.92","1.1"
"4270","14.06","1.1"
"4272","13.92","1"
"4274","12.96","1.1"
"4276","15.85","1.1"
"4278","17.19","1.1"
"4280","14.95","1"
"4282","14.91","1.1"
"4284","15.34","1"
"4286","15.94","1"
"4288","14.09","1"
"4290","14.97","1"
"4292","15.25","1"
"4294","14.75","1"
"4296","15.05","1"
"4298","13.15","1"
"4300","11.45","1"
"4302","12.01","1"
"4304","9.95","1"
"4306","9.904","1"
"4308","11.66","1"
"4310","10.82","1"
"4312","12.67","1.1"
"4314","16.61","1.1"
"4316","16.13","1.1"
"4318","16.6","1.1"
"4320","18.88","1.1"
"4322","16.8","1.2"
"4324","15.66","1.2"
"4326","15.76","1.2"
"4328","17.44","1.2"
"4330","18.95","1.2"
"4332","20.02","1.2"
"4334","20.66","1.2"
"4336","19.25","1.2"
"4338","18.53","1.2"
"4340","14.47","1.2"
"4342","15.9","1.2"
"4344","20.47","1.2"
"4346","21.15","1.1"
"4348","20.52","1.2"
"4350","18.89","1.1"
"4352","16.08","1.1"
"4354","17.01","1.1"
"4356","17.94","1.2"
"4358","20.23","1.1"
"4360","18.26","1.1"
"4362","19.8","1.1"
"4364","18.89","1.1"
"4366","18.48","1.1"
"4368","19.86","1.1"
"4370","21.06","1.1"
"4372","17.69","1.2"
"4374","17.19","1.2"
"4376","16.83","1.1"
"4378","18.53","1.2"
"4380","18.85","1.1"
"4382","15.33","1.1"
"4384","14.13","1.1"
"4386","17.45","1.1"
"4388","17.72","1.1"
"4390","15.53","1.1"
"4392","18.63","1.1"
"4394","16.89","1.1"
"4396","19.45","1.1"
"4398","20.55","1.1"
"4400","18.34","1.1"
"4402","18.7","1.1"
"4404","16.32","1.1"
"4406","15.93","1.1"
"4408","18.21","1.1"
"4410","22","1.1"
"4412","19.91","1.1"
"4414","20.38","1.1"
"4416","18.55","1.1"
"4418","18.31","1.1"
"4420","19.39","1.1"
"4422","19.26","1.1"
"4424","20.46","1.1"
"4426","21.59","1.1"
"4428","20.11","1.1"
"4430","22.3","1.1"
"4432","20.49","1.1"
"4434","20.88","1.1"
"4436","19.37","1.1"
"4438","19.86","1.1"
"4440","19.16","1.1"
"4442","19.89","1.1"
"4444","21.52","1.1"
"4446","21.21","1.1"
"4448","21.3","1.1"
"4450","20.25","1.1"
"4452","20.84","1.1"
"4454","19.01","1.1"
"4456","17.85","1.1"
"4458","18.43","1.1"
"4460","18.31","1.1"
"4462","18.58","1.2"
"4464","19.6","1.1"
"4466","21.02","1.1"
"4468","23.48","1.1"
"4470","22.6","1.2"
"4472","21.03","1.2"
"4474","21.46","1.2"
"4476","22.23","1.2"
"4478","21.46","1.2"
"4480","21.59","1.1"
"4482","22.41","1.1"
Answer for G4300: 6.1 A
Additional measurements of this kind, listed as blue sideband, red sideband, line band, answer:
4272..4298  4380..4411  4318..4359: -4.7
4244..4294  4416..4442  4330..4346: -1.1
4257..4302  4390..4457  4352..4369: -1.1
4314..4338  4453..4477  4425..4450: -1.0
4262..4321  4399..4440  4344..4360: -1.9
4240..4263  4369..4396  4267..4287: 1.7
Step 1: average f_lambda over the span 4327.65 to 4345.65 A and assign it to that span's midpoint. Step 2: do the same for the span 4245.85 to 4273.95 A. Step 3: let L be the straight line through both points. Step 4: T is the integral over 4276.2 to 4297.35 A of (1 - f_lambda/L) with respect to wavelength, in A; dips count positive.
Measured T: 1.8 A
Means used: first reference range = 15.7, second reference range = 18.5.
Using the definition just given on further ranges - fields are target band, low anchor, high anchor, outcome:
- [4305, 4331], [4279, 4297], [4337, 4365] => 2.3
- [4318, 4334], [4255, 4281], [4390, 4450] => -0.7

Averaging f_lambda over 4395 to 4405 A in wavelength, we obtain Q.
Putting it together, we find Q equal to 18.7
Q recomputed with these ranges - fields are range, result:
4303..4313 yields 11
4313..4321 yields 17.1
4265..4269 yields 16.6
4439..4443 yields 19.5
